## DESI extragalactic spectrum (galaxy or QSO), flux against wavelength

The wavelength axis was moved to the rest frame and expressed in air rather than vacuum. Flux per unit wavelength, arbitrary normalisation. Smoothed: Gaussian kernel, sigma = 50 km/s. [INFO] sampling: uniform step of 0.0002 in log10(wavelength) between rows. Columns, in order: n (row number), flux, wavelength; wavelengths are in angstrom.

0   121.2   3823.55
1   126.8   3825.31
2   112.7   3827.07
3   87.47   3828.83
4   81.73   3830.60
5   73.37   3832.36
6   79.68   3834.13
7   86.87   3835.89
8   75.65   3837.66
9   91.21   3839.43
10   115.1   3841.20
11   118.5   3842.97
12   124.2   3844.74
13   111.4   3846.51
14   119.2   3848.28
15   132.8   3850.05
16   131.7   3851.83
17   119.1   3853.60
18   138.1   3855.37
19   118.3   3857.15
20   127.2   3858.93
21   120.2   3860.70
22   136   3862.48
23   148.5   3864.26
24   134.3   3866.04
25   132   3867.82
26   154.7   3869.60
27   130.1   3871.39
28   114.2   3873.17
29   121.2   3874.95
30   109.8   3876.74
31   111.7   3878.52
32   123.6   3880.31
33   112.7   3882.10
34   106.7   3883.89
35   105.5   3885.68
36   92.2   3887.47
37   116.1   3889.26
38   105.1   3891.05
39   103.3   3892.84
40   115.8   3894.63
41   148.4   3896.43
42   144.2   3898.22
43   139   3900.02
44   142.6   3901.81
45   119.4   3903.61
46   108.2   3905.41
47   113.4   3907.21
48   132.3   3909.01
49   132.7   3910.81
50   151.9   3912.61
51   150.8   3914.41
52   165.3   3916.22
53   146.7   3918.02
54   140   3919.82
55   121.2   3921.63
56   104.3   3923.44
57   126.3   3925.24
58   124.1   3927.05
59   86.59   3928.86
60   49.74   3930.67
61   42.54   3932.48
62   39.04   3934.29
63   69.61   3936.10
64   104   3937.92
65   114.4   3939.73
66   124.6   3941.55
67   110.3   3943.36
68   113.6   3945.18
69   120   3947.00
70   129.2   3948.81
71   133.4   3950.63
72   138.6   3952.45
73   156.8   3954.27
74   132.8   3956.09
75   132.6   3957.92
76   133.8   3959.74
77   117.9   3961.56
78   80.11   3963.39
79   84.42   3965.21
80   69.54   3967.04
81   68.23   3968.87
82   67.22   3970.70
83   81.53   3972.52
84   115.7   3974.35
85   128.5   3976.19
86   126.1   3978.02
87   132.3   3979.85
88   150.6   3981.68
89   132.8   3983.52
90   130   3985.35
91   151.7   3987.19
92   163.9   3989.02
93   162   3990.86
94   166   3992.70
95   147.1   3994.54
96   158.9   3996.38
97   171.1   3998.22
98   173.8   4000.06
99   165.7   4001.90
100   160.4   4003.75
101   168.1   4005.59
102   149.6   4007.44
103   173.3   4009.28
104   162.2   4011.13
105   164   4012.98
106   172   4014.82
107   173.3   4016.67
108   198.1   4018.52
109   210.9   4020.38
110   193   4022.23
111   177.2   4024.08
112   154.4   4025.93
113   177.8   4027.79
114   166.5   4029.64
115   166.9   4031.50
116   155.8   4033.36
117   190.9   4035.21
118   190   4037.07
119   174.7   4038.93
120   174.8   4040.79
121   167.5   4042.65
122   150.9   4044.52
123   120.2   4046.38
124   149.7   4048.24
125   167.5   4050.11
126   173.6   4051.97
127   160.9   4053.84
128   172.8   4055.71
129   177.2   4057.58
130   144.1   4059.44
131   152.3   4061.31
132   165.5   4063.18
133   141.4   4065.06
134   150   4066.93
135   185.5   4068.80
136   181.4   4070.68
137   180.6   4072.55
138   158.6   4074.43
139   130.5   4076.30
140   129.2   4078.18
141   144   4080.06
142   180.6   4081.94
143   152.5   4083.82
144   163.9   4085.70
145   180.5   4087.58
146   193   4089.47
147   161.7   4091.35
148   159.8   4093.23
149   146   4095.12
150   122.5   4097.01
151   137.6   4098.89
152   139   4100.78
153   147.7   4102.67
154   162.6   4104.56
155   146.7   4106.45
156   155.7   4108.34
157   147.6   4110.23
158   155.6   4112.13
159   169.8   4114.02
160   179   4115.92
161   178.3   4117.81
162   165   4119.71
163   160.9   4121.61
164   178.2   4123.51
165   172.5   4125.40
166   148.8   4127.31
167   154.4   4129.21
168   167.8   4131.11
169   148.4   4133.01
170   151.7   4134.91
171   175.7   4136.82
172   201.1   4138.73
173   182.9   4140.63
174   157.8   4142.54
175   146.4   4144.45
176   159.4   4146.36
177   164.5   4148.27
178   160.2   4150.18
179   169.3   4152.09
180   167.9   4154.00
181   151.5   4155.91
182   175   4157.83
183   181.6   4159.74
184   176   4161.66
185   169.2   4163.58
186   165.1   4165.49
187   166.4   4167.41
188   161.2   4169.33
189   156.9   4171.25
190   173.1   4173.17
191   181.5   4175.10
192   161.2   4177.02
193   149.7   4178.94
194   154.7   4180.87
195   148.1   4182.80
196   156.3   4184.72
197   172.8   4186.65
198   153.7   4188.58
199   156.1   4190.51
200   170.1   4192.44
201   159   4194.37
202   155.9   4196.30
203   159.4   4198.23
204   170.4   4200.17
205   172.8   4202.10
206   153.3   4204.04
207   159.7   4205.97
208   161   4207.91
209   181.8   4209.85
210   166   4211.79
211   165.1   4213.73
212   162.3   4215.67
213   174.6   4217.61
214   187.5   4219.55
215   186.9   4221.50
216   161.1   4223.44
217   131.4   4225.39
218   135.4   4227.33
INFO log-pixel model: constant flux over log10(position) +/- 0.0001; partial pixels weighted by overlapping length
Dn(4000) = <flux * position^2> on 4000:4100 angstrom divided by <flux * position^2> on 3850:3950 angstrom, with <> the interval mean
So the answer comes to 1.49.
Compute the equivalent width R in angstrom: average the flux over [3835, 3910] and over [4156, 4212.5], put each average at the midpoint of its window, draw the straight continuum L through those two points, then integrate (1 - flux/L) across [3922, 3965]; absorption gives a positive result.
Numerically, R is 7.5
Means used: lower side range 120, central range 108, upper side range 164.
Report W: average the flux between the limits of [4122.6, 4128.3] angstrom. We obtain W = 166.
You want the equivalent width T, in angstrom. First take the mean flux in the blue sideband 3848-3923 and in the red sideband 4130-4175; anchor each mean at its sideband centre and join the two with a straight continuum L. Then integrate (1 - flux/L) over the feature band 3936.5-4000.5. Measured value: 6.4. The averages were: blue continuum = 127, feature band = 126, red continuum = 167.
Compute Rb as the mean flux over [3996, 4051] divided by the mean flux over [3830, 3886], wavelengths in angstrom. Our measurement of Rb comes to 1.46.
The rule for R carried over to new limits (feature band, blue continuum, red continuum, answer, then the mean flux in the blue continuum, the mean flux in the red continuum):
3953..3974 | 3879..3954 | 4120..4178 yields 3.8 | 117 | 166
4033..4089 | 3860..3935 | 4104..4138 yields -4.4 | 120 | 162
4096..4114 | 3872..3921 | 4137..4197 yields 1.0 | 125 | 165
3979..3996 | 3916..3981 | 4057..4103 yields -3.6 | 109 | 157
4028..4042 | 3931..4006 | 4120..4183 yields -3.7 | 123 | 165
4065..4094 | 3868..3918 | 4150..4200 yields -2.3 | 125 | 164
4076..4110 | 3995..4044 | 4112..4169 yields 3.2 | 172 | 167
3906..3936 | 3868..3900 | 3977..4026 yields 4.4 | 119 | 163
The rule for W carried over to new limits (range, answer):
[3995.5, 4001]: 168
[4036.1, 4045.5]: 171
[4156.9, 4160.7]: 178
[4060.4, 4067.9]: 152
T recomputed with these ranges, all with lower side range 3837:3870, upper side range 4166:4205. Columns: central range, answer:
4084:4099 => -0.8 angstrom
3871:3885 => 1.2 angstrom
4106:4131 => -1.5 angstrom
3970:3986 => 2.2 angstrom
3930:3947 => 5.8 angstrom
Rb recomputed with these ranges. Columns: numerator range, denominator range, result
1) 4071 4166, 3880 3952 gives 1.40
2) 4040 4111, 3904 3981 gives 1.40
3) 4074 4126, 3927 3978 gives 1.54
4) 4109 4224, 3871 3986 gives 1.43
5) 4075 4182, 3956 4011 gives 1.21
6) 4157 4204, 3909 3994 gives 1.39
